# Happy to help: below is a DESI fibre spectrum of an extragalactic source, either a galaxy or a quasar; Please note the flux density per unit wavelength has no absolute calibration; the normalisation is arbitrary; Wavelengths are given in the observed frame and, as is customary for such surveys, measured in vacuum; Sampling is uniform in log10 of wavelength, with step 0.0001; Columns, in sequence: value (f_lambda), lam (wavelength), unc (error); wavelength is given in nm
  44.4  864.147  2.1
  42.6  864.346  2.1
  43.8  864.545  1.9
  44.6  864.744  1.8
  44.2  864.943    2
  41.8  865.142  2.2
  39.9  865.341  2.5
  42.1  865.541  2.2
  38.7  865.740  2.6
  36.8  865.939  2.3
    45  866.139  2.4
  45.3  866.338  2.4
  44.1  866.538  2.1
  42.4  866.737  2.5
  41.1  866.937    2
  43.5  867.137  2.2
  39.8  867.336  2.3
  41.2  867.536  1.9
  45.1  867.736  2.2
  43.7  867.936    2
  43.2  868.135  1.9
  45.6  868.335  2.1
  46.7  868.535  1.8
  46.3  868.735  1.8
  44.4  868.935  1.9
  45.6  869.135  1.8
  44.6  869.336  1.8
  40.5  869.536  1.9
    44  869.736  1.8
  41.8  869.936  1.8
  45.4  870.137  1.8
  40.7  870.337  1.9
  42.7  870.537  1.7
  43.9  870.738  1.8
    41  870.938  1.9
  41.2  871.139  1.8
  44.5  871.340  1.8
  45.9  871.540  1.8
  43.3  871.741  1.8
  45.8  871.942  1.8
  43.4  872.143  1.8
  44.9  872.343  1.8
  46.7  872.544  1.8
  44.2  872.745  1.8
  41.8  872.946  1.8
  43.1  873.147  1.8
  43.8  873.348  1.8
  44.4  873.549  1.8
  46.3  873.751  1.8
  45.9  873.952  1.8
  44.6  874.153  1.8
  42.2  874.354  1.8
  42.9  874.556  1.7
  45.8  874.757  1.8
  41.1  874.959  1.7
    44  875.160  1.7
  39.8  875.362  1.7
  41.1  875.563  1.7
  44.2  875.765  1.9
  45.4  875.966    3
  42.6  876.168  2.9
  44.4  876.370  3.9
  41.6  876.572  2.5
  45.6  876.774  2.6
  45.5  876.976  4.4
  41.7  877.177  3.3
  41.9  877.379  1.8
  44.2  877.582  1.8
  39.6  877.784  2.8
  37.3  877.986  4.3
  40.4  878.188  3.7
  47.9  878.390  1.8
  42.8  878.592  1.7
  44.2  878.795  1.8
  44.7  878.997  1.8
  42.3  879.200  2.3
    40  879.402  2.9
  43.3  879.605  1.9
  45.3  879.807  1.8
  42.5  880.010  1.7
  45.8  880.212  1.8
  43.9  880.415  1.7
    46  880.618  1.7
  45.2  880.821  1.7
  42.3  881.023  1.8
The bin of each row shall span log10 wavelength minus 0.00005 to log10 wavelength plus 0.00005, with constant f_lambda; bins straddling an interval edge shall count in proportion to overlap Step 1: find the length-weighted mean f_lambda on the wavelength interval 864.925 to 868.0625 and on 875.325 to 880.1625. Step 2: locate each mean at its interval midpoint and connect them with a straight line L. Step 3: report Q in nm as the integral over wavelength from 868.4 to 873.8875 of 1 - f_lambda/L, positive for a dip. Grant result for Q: -0.197 nm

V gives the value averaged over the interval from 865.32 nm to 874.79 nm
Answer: 43.5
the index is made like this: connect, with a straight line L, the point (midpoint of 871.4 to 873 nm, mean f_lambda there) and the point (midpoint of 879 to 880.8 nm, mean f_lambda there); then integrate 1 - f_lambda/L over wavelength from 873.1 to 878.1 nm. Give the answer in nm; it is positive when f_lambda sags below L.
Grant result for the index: 0.12 nm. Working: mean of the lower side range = 44.6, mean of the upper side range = 43.8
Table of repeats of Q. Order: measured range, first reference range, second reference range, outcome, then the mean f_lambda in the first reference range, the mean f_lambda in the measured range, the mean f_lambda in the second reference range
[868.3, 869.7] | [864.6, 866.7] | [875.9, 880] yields -0.07 nm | 42.3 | 44.7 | 43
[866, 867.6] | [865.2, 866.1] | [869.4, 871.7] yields -0.08 nm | 39.8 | 42.7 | 42.9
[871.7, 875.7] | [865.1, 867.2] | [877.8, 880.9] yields -0.10 nm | 41.8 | 43.8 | 43.3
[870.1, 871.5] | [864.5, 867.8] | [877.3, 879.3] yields -0.01 nm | 42.3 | 42.8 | 42.5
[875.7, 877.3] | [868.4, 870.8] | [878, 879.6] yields -0.03 nm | 43.9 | 43.9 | 42.9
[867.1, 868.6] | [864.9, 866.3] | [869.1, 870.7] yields -0.05 nm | 41.3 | 43.6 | 43.1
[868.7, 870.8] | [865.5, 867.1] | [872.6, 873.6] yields -0.04 nm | 42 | 43.5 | 43.6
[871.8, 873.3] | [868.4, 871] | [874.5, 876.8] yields -0.03 nm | 43.7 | 44.2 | 43.1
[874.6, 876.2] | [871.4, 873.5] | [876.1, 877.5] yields 0.02 nm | 44.3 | 43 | 43.3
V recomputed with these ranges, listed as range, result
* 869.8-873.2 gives 43.6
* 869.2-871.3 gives 42.7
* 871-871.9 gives 43.7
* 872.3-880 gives 43.3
